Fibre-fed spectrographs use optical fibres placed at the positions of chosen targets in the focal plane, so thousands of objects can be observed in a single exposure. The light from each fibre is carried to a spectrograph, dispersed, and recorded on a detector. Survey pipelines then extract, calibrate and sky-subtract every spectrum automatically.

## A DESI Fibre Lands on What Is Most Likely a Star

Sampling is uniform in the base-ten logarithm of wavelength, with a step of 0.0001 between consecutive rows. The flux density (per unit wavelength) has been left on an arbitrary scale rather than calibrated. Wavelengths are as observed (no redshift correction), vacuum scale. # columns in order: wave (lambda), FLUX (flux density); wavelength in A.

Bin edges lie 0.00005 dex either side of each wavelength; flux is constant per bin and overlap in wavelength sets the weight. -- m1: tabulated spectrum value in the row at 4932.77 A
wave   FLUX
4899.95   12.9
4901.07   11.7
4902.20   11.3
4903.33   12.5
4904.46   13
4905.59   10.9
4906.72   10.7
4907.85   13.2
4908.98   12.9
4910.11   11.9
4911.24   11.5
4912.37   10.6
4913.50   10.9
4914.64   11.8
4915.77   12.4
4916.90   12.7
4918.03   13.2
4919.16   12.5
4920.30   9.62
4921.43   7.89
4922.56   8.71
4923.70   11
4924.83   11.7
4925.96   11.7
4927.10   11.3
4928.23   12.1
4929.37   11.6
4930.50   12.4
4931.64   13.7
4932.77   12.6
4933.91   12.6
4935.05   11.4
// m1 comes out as 12.6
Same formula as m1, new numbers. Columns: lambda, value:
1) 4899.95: 12.9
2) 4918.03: 13.2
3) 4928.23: 12.1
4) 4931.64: 13.7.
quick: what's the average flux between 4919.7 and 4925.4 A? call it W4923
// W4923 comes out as 9.8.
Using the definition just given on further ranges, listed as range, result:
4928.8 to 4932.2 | 12.6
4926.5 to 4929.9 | 11.6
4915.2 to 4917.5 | 12.6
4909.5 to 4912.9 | 11.4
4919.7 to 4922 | 8.79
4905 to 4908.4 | 11.6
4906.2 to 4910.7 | 12.2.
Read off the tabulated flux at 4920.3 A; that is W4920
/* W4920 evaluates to 9.62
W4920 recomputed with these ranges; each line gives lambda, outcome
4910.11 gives 11.9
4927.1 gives 11.3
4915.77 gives 12.4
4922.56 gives 8.71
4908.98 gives 12.9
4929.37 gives 11.6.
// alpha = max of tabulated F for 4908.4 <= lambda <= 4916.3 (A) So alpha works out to 12.9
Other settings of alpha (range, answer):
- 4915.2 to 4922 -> 13.2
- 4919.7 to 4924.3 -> 11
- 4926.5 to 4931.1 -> 12.4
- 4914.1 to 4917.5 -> 12.7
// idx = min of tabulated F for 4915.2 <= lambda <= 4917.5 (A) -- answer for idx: 12.4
